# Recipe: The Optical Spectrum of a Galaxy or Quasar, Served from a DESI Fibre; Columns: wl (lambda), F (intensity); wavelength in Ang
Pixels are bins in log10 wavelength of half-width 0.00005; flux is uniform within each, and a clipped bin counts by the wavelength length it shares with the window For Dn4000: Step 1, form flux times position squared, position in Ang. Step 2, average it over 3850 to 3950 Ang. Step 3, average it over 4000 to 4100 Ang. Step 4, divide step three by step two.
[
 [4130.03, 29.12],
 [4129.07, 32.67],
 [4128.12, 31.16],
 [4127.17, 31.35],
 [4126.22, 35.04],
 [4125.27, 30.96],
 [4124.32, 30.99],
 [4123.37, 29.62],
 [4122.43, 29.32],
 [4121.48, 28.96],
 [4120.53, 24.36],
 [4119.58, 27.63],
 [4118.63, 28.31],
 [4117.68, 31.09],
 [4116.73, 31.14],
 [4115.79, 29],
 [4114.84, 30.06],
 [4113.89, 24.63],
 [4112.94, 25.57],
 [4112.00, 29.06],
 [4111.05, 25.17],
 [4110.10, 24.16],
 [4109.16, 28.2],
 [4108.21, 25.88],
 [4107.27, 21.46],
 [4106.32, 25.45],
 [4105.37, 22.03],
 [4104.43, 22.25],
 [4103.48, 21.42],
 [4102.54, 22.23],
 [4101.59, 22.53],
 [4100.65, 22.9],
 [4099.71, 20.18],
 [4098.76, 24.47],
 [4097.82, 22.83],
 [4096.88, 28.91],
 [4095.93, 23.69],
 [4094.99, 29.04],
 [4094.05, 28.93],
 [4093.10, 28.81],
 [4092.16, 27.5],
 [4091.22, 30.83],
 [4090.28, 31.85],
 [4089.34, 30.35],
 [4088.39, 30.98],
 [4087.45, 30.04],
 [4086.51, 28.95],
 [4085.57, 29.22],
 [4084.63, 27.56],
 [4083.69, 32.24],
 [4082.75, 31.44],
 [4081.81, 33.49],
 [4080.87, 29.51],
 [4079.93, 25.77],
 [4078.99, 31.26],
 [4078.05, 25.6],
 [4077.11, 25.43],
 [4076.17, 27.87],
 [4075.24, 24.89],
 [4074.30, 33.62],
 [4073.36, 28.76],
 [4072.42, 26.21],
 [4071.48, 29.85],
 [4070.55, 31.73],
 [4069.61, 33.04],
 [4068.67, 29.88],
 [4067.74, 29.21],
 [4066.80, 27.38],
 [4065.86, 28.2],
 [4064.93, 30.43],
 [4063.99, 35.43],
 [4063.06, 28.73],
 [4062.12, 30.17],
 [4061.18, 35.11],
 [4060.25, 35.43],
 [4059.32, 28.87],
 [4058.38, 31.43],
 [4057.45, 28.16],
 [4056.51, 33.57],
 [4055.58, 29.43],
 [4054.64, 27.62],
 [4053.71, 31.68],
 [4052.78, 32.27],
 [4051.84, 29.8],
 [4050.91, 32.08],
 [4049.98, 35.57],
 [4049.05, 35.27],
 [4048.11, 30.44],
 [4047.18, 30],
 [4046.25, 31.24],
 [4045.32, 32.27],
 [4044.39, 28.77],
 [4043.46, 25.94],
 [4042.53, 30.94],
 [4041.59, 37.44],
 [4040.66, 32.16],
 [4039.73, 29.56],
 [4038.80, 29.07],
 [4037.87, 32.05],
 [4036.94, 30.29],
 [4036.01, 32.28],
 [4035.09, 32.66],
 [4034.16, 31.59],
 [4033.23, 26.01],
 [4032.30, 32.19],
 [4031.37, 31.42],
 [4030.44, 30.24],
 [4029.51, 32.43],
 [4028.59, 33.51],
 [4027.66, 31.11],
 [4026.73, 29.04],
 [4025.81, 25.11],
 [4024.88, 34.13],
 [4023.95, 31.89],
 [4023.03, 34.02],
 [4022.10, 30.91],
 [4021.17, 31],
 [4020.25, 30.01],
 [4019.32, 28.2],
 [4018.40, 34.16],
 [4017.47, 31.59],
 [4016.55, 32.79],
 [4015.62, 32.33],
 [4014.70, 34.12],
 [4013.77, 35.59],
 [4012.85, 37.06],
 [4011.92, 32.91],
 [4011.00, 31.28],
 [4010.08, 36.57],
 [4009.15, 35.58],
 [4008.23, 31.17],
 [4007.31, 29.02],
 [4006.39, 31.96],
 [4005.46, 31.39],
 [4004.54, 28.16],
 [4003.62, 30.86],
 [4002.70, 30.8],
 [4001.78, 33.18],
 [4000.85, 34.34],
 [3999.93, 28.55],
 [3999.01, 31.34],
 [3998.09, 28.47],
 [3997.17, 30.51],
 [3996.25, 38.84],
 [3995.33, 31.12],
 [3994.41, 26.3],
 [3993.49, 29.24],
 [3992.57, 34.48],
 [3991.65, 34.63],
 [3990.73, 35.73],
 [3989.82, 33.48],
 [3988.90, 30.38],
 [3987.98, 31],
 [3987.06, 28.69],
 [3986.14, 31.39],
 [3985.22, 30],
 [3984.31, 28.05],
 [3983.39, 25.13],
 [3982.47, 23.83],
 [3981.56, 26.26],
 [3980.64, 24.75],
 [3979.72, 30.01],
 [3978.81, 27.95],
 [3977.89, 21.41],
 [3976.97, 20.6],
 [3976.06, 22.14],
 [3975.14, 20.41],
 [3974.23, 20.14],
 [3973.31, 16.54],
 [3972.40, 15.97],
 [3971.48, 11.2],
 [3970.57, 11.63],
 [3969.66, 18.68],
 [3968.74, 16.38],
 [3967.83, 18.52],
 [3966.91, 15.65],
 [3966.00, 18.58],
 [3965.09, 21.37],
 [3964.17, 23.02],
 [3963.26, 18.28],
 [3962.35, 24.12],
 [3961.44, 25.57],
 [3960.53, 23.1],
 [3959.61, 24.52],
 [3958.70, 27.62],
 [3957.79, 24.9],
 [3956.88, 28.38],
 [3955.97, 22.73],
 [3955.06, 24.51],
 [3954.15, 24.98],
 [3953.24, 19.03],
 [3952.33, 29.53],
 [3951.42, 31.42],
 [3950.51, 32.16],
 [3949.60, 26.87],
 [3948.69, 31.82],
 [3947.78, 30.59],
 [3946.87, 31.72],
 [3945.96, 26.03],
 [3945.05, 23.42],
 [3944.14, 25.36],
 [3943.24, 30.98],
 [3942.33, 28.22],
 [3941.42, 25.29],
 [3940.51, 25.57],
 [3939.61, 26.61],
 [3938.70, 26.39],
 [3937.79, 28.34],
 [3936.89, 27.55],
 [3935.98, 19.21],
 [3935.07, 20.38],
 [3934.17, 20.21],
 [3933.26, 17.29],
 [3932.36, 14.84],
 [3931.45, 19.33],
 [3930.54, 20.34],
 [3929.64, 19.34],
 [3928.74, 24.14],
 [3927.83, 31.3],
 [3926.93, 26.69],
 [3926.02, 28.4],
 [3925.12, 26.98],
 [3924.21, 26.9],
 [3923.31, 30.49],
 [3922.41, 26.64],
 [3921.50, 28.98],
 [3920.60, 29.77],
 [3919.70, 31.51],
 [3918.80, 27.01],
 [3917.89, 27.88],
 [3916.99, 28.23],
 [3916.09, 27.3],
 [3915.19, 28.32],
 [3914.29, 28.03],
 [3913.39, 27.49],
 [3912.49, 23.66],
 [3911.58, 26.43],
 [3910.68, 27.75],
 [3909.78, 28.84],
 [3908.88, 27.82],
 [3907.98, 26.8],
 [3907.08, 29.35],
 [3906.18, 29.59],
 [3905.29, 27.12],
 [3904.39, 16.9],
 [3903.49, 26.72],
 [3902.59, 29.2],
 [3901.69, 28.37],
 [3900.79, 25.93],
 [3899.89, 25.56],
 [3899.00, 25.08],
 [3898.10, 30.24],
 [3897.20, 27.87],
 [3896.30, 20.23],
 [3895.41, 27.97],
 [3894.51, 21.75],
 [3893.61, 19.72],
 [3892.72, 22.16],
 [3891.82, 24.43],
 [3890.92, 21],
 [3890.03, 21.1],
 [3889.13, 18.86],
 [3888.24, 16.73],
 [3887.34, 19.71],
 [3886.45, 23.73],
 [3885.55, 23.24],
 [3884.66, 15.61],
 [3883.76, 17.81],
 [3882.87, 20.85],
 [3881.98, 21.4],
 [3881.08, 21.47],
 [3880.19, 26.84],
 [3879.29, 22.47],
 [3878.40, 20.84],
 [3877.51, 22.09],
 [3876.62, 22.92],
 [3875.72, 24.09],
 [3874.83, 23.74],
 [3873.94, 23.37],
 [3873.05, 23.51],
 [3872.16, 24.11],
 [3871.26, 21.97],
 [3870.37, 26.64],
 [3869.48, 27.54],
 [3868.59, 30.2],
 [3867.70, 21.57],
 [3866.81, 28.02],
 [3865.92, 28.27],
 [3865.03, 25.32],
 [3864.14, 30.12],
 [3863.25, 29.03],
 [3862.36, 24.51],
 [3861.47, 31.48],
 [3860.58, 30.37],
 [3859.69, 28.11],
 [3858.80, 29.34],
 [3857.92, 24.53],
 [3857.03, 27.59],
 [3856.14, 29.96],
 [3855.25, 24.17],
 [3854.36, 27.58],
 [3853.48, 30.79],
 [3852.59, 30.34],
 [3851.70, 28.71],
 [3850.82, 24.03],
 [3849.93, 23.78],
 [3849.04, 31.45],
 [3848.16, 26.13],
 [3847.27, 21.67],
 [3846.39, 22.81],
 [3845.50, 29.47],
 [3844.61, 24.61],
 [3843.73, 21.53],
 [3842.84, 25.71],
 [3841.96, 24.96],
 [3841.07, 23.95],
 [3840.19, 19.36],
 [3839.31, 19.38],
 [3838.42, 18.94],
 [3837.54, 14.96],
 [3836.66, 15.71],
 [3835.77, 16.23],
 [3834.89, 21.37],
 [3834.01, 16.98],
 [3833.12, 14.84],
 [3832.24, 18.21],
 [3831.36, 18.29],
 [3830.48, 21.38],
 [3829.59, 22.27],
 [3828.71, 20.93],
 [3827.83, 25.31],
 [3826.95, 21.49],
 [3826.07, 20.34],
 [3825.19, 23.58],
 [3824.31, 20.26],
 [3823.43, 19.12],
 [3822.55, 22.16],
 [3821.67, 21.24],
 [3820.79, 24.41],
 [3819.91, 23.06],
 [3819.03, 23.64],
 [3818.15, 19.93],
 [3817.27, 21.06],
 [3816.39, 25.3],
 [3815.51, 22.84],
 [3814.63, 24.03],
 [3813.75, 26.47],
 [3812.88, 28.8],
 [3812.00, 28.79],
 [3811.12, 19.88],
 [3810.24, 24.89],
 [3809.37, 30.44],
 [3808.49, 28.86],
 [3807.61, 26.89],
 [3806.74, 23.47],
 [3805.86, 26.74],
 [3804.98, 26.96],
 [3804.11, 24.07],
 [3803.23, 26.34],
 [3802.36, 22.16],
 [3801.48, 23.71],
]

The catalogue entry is 1.3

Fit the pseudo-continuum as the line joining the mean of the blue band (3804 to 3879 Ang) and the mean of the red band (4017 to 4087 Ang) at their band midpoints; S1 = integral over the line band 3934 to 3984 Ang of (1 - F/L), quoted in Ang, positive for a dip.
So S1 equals 7.14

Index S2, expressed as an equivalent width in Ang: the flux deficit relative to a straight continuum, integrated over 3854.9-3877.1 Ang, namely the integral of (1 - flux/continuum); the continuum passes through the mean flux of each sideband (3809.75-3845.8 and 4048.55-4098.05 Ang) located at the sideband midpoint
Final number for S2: -3.2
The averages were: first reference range 21.8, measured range 26.4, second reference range 30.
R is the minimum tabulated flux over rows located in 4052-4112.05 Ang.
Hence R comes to 20.18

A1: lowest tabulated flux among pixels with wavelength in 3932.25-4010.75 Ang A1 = 11.2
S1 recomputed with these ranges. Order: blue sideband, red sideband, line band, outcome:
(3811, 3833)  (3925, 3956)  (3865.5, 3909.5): 0.2 Ang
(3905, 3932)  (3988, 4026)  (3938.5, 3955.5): 0.7 Ang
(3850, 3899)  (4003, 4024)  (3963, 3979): 6.0 Ang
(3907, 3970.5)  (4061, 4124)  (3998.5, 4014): -3.4 Ang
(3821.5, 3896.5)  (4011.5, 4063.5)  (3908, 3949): 0.4 Ang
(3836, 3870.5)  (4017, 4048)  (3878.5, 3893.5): 3.1 Ang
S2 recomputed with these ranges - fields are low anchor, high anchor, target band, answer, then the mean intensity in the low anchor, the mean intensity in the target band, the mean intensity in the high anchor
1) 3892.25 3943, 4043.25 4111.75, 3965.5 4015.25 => -1.0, 25.7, 27.7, 28.7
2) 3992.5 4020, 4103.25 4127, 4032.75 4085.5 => -1.2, 32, 30.5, 27.4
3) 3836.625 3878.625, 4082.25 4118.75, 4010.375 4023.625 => -3.1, 25.3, 32.6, 26.9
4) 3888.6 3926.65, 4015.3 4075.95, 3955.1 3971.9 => 4.3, 26.3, 20.9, 30.9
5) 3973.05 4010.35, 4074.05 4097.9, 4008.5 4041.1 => -3.1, 29.2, 31.8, 28.9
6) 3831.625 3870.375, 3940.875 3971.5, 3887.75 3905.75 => 0.5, 24.7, 23.9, 24.2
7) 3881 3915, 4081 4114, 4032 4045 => -2.4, 24.2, 30.8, 26.7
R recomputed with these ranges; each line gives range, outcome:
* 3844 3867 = 21.67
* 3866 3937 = 14.84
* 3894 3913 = 16.9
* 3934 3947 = 19.21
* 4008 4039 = 25.11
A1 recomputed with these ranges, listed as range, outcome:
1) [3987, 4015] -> 26.3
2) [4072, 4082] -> 24.89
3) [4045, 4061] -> 27.62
